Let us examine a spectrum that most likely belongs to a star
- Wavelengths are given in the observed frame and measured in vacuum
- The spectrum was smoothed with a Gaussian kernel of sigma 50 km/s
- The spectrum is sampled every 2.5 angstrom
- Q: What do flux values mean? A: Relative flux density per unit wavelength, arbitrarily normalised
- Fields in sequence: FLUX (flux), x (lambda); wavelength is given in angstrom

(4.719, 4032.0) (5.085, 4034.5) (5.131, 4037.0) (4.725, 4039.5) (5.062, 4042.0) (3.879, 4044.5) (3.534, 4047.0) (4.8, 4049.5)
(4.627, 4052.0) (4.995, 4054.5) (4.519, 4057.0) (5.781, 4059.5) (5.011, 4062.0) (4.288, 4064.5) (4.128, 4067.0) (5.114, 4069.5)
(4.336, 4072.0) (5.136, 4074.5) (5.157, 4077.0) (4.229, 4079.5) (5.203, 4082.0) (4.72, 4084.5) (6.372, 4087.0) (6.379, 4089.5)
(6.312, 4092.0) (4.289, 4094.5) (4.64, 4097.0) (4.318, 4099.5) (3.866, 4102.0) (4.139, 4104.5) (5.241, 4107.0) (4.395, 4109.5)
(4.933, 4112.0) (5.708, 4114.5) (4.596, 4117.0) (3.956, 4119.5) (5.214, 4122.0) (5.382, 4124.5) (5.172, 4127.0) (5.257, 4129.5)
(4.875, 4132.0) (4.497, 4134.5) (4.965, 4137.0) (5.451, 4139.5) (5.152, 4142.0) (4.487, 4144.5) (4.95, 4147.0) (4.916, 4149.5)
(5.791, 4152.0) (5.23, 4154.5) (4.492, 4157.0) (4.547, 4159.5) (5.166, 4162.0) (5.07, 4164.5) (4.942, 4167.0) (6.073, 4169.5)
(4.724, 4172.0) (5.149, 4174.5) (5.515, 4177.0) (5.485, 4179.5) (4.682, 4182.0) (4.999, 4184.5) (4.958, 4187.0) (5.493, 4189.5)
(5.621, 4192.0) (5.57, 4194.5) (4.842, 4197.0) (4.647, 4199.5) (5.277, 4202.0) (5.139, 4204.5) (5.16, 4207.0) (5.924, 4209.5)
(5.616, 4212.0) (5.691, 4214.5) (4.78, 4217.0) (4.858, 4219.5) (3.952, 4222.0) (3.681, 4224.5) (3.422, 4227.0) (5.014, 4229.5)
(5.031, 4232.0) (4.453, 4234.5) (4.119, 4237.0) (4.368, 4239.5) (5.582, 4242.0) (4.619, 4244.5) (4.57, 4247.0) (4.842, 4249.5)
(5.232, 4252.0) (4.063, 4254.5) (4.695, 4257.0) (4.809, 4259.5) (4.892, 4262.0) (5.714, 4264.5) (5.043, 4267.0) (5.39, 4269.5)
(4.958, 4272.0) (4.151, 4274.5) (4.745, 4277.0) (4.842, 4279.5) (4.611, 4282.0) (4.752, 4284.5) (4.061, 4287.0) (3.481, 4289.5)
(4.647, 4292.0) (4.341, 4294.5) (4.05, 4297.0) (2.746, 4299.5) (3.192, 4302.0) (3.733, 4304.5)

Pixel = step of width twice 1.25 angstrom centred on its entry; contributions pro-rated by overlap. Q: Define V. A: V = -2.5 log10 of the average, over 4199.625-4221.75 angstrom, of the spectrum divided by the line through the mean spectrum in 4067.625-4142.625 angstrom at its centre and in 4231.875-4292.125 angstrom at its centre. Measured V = -0.092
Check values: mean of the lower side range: 4.96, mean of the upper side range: 4.7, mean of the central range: 5.21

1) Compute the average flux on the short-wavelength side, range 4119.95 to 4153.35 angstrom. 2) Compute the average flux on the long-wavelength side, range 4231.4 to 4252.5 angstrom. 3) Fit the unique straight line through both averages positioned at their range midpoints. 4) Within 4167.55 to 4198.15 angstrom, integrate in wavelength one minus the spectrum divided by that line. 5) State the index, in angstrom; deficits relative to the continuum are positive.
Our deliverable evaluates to -2.10 angstrom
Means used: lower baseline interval 5.06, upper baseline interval 4.73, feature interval 5.25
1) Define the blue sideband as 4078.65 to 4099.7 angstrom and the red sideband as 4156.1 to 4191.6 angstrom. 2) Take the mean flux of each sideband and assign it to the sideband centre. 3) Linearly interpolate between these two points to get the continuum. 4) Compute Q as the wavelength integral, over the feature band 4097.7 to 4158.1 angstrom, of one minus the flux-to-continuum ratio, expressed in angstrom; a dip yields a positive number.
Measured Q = 3.5 angstrom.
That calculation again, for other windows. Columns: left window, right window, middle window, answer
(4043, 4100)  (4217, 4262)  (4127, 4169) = -2.5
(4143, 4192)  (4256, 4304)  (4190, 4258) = -0.9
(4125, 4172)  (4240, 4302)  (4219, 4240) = 2.0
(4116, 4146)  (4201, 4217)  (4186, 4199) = 0.1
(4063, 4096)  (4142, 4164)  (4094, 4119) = 2.1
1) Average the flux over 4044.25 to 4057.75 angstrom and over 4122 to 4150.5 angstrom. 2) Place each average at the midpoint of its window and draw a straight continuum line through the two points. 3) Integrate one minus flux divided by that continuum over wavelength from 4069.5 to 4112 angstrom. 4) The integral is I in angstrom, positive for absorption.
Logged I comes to -2.07 angstrom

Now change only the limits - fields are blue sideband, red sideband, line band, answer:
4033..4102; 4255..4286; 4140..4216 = -5.0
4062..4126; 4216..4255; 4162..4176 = -1.5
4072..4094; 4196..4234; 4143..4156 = 0.1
